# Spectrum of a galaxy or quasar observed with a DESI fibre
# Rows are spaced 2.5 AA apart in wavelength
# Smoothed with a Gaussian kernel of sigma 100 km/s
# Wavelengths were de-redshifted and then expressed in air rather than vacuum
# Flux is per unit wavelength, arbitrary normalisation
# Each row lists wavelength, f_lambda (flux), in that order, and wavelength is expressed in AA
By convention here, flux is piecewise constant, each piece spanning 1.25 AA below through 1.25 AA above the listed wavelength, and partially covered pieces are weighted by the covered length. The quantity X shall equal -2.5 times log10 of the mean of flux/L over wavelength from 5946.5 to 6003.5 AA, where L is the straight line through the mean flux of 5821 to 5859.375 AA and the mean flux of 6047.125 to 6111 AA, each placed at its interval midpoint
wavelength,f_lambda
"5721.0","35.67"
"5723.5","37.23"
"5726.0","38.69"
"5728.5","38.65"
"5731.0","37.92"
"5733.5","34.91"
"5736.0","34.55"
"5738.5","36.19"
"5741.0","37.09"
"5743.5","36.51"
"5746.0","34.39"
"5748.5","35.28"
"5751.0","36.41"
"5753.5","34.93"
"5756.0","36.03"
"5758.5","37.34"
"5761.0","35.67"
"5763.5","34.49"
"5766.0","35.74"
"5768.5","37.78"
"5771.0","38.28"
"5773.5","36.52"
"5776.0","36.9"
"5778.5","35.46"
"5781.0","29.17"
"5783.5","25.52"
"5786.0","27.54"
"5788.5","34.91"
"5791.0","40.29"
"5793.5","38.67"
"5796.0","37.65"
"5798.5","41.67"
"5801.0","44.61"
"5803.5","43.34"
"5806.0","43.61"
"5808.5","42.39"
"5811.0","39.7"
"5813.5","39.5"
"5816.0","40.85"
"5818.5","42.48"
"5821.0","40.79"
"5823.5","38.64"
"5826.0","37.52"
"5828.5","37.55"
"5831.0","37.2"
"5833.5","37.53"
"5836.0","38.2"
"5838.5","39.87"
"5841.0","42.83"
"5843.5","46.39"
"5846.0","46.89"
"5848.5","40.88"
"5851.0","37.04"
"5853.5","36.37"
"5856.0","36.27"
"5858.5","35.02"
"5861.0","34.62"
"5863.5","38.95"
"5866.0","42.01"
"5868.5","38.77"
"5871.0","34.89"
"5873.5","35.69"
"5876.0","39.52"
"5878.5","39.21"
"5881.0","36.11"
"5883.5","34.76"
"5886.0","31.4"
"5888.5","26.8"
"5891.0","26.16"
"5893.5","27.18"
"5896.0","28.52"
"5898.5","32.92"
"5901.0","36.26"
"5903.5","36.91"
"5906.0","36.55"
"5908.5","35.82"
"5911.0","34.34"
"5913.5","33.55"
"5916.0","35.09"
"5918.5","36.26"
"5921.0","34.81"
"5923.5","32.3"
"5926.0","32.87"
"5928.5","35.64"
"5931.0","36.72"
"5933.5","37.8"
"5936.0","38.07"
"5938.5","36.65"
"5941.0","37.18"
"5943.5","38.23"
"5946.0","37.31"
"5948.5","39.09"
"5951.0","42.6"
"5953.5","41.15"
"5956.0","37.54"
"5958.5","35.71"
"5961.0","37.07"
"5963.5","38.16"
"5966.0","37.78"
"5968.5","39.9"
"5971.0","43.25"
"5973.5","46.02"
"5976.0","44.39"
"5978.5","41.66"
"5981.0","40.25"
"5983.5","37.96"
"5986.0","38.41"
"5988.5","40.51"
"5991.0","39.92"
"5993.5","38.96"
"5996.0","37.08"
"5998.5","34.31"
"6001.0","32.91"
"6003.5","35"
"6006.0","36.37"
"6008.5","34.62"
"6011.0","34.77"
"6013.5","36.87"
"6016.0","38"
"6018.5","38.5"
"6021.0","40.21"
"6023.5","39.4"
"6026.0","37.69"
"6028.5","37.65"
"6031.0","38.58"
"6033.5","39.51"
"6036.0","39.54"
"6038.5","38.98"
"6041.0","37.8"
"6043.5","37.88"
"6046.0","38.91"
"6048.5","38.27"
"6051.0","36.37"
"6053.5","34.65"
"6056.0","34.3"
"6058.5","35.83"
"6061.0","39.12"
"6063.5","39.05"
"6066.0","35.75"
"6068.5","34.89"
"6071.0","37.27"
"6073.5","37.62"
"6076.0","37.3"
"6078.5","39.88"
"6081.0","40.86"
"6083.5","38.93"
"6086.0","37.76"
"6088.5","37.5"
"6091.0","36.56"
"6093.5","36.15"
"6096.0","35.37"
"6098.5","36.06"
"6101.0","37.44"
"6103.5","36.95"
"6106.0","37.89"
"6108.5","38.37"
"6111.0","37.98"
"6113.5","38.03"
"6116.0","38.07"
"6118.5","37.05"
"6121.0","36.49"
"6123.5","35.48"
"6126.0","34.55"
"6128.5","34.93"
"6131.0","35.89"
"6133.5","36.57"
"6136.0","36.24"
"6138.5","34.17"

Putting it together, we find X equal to -0.029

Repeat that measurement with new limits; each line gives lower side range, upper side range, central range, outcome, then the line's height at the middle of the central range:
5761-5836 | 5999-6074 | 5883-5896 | 0.285 mag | 37.5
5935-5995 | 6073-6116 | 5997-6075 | 0.040 mag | 38.5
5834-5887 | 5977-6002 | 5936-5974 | -0.019 mag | 38.3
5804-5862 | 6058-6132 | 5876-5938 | 0.144 mag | 39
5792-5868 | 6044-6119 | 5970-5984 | -0.108 mag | 38.4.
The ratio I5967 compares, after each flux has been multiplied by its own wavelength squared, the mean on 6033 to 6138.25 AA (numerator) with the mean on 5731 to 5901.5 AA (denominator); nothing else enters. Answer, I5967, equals 1.1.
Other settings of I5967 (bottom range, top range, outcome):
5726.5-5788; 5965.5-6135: 1.19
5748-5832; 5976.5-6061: 1.09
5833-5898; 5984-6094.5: 1.09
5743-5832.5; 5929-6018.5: 1.09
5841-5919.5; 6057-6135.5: 1.11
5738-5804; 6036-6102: 1.14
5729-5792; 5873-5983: 1.10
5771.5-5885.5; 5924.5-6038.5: 1.05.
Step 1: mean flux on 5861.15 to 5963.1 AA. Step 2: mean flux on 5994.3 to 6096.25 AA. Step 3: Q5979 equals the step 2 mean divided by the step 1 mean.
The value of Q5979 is 1.0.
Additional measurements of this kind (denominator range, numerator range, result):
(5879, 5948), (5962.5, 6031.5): 1.12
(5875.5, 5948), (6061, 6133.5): 1.07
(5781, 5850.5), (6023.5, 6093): 0.96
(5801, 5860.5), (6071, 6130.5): 0.93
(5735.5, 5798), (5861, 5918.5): 0.98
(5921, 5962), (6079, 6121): 1.01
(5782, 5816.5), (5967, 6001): 1.04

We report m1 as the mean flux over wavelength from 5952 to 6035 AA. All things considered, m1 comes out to 38.5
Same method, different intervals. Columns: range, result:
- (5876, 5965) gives 35.4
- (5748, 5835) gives 37.5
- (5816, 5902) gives 37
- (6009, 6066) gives 37.7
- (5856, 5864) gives 36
